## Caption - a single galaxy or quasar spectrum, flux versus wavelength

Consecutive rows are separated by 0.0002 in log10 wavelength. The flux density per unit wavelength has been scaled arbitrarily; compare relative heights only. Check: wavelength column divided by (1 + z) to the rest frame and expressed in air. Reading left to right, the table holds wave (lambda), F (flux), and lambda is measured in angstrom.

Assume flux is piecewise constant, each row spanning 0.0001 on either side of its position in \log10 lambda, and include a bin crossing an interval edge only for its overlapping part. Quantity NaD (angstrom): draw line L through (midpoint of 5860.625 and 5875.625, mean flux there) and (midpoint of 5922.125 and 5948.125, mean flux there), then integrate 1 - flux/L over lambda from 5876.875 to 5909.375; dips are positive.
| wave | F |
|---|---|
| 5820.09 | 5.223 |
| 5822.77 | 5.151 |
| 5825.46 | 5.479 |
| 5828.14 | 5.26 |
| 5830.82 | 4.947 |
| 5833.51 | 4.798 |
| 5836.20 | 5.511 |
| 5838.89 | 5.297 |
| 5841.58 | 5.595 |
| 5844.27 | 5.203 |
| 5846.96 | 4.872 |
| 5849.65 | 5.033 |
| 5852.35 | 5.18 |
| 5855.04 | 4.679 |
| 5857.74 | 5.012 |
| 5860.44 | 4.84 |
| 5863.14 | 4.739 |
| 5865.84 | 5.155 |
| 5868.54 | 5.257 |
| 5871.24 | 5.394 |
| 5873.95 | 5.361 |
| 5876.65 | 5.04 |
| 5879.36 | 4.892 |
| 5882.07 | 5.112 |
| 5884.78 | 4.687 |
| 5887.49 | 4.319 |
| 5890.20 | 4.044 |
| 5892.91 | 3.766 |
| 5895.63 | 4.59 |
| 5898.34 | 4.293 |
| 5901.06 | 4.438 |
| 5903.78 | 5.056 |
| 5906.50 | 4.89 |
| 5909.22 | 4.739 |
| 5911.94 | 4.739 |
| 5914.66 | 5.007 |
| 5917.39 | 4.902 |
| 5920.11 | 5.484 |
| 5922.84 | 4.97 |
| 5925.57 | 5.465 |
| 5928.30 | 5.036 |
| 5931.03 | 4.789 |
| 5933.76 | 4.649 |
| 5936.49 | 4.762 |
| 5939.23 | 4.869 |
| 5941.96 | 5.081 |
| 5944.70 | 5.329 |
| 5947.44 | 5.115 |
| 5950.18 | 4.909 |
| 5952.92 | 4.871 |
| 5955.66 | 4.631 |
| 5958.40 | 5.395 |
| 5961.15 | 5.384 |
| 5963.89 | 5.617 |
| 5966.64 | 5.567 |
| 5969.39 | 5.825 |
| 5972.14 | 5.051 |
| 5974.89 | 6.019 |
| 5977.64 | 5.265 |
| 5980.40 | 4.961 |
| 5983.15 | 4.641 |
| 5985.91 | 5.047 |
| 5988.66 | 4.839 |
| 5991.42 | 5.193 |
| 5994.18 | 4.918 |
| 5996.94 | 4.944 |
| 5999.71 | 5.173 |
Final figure 3.3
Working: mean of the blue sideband 5.15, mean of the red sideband 5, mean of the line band 4.58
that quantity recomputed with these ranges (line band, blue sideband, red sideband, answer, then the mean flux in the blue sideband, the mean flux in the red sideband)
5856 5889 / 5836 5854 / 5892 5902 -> -1.8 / 5.22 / 4.29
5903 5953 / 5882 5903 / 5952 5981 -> -1.5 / 4.38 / 5.34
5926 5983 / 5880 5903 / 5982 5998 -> -4.7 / 4.44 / 4.94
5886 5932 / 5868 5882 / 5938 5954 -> 3.3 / 5.18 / 5.03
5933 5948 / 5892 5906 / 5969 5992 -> -0.4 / 4.48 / 5.18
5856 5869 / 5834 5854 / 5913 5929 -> 0.6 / 5.21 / 5.14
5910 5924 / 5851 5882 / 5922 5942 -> -0.1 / 5.05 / 4.94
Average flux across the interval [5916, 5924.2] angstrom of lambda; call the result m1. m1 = 5.12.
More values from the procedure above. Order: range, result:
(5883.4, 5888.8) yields 4.51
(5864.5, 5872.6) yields 5.27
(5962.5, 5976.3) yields 5.62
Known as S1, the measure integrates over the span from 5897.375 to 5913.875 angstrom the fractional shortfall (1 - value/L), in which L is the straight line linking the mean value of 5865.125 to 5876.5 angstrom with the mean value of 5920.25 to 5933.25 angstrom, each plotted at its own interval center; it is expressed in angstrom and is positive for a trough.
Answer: 1.4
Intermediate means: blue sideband 5.28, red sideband 5.08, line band 4.71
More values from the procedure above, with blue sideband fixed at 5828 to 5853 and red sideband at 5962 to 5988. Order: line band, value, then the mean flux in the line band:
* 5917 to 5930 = 0.2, 5.18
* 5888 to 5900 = 2.4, 4.19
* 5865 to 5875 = -0.2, 5.3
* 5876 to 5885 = 0.4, 4.95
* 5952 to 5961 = 0.5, 5.03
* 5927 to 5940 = 1.1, 4.82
